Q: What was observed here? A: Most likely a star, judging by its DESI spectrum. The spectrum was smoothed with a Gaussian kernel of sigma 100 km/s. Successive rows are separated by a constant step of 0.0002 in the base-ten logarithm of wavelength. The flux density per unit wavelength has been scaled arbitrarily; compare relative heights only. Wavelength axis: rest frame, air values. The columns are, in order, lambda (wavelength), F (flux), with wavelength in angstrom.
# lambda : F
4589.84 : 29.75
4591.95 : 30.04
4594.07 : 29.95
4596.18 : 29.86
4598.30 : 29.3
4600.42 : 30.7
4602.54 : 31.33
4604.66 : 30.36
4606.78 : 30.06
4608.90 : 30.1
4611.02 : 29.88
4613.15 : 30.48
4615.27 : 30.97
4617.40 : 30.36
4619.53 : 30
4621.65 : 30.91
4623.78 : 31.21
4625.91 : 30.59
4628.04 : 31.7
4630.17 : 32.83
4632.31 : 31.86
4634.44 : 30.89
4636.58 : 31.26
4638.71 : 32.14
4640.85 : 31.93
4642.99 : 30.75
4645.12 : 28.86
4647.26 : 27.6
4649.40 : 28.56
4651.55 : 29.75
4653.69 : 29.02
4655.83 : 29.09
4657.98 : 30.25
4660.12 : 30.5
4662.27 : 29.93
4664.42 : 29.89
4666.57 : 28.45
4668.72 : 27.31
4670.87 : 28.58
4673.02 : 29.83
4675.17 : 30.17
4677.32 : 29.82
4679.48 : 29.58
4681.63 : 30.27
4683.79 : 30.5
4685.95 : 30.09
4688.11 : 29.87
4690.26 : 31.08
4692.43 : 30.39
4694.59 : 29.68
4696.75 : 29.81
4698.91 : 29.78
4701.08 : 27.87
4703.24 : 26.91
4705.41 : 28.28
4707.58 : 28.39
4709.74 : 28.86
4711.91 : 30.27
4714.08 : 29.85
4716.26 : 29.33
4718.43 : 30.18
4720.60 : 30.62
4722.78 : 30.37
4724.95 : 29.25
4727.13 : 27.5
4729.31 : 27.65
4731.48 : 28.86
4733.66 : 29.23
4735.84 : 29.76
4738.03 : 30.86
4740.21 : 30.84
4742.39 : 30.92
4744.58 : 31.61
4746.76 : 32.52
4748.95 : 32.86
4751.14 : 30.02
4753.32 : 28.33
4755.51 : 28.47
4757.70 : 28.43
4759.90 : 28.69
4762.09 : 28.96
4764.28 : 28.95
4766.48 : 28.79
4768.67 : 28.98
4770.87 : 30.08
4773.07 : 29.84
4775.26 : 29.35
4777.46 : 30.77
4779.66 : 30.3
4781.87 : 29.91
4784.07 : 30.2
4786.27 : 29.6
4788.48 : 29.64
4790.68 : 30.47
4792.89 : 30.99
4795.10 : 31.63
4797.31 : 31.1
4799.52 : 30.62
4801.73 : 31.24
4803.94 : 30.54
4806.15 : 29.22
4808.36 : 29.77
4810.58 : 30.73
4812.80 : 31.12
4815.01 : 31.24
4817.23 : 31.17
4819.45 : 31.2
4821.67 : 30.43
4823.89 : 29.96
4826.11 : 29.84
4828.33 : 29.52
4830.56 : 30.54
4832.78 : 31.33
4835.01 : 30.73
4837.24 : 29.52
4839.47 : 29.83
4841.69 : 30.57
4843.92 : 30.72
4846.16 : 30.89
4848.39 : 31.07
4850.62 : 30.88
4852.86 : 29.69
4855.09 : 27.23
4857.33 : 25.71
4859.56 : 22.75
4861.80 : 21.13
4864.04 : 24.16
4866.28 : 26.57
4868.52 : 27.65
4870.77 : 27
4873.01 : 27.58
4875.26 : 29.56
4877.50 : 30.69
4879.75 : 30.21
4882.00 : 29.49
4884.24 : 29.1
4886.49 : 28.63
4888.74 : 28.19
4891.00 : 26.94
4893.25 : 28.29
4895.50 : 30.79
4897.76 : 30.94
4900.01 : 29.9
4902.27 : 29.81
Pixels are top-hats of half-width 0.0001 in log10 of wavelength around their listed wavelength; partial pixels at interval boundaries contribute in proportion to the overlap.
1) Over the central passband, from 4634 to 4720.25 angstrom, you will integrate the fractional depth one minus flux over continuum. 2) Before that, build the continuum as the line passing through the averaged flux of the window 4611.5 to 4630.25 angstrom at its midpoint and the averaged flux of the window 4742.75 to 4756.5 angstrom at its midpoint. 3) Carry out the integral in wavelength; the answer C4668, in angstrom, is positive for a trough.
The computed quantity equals 3.22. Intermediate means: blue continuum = 30.9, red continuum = 30.7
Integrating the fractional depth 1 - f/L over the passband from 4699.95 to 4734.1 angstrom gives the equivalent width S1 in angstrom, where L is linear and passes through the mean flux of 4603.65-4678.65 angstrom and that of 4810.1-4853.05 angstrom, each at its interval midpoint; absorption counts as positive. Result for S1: 1.5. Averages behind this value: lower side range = 30.2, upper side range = 30.6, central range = 29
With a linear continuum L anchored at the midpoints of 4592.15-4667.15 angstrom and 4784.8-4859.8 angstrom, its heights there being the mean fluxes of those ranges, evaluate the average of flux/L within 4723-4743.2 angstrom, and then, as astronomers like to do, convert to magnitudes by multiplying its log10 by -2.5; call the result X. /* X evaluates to 0.03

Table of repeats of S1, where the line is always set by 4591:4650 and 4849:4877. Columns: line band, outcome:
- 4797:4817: -2.12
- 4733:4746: -0.87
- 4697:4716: 0.24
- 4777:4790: -0.93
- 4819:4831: -1.21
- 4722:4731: 0.08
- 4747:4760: -0.56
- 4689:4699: -0.26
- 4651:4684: 0.32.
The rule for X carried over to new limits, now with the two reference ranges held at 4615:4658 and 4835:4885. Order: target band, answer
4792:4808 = -0.07 mag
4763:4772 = 0.00 mag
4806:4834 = -0.07 mag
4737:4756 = -0.05 mag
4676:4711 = 0.02 mag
